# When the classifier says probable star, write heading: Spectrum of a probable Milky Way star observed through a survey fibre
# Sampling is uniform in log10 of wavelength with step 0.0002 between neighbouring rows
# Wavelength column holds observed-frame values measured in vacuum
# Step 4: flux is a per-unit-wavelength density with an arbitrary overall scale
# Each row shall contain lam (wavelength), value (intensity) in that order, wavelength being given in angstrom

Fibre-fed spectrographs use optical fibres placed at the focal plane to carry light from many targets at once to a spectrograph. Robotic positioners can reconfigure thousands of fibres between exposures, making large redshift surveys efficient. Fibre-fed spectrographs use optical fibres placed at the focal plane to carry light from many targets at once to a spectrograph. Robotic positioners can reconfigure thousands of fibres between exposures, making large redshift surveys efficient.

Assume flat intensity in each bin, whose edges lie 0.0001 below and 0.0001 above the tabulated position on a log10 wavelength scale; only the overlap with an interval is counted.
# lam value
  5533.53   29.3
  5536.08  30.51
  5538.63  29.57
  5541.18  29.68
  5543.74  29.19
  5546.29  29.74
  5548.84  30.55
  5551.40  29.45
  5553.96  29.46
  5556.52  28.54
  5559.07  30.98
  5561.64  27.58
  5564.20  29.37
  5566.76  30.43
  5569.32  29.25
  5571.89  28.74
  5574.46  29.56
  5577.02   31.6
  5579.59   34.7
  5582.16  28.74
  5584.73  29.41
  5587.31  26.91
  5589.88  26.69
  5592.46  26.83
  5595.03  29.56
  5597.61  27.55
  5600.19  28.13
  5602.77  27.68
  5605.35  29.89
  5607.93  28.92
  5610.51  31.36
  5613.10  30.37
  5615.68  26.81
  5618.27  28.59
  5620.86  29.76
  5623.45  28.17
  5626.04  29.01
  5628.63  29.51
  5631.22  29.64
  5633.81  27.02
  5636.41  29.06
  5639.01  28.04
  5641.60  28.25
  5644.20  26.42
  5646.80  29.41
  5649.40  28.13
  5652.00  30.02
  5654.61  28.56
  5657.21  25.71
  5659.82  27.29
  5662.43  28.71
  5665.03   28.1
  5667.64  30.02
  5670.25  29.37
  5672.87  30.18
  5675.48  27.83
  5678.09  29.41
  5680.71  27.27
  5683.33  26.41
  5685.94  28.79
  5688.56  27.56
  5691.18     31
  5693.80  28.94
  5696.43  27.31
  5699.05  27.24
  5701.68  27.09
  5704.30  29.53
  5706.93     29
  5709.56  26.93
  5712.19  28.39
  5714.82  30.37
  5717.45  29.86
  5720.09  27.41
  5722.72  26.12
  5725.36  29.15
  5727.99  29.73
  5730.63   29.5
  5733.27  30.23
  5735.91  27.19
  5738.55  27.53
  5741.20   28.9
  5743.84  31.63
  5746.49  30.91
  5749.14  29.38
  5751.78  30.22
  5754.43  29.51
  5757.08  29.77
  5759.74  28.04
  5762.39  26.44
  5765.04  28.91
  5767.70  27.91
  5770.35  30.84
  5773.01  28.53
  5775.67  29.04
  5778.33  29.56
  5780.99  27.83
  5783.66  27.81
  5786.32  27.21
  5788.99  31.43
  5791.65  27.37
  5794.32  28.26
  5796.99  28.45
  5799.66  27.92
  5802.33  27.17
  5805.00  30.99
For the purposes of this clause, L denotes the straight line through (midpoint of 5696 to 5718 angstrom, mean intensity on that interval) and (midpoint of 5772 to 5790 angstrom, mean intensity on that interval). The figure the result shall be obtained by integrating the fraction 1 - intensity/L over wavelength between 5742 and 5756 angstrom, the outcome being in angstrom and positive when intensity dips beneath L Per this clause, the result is -0.8 angstrom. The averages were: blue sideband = 28.4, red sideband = 28.7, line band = 30.3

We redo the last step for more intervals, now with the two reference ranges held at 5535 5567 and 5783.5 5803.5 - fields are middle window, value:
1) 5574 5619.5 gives 0.42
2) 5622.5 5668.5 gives 1.08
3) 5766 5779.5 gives -0.39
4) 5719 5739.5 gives 0.15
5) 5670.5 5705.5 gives 0.54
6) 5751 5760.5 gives -0.32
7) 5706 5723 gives 0.16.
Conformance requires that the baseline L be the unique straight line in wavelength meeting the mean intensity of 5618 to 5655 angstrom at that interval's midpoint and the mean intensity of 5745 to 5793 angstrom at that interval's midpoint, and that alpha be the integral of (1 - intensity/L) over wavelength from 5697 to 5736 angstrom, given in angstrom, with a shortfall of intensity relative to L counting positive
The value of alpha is 0.4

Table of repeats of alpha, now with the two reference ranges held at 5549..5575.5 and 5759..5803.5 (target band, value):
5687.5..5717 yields 0.2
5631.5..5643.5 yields 0.4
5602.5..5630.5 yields 0.0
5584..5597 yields 0.6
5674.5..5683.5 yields 0.3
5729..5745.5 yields -0.4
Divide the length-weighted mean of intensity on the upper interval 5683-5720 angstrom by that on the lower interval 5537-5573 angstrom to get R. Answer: 0.97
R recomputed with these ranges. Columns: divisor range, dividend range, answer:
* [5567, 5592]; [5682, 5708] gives 0.96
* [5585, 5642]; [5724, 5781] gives 1.02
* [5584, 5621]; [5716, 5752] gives 1.02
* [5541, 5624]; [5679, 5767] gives 0.98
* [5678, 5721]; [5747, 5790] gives 1.02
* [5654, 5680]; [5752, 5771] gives 1.01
